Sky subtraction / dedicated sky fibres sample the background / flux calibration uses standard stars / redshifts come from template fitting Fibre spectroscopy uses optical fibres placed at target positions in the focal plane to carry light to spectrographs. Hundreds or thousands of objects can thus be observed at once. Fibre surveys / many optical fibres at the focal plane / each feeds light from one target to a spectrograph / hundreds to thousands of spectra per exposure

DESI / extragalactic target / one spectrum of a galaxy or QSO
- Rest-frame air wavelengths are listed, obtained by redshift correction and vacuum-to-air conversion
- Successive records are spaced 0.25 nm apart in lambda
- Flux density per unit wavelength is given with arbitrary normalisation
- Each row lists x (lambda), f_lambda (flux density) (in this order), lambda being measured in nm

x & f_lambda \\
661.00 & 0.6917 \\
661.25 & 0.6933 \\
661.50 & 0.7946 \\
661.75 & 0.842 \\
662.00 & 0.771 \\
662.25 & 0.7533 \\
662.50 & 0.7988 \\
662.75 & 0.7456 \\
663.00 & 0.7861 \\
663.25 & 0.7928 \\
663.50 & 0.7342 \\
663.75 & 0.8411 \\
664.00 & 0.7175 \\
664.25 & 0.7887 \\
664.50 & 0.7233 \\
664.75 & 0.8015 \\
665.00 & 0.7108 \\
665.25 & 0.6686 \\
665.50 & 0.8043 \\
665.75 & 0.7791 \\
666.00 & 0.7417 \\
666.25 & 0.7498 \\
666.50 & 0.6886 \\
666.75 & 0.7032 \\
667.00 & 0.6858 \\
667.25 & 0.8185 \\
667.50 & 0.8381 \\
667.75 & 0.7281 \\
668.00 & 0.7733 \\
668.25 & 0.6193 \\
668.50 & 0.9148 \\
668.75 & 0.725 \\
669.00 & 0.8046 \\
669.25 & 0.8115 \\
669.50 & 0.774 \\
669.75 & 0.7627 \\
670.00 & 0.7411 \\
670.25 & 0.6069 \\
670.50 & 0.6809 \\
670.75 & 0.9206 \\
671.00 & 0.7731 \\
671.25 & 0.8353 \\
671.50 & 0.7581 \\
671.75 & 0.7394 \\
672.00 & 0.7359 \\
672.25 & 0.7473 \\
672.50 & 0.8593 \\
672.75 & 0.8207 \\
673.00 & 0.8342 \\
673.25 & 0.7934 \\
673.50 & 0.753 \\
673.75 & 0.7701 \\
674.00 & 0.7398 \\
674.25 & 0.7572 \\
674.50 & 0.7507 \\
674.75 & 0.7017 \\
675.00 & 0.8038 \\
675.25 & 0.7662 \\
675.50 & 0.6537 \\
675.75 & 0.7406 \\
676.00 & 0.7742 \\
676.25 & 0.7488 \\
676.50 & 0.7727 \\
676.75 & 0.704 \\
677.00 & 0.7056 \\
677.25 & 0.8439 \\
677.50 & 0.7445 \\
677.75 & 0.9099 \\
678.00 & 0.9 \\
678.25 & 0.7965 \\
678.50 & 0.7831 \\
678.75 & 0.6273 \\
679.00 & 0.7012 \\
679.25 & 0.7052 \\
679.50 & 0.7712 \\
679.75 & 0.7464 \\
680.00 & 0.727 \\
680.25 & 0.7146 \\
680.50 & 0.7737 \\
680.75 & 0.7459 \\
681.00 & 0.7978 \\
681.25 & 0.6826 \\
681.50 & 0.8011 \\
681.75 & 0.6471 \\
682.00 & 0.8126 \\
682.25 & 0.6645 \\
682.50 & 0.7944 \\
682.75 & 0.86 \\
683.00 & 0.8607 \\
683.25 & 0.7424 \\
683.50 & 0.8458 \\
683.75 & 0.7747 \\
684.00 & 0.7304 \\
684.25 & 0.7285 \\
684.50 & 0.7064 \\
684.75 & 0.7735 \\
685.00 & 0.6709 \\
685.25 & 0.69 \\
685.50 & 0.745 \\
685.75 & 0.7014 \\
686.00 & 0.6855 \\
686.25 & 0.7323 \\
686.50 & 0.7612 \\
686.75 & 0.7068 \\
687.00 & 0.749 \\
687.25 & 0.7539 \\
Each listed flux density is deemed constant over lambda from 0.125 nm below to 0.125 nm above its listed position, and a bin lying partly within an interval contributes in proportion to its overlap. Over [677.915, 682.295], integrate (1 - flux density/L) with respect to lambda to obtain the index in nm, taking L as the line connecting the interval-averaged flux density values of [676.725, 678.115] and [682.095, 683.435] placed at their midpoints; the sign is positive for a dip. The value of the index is 0.29 nm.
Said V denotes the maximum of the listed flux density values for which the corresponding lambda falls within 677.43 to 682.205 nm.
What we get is 0.9099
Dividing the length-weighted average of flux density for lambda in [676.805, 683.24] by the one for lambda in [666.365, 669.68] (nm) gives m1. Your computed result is 1.0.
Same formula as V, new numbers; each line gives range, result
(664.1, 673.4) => 0.9206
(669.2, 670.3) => 0.8115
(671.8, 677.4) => 0.8593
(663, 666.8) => 0.8411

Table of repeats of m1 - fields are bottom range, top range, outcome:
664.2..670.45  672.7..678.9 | 1.02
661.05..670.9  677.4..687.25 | 0.99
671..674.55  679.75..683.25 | 0.97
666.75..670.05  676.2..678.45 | 1.03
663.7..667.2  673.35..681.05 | 1.02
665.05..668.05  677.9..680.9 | 1.00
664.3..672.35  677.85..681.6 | 1.00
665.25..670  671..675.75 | 1.01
